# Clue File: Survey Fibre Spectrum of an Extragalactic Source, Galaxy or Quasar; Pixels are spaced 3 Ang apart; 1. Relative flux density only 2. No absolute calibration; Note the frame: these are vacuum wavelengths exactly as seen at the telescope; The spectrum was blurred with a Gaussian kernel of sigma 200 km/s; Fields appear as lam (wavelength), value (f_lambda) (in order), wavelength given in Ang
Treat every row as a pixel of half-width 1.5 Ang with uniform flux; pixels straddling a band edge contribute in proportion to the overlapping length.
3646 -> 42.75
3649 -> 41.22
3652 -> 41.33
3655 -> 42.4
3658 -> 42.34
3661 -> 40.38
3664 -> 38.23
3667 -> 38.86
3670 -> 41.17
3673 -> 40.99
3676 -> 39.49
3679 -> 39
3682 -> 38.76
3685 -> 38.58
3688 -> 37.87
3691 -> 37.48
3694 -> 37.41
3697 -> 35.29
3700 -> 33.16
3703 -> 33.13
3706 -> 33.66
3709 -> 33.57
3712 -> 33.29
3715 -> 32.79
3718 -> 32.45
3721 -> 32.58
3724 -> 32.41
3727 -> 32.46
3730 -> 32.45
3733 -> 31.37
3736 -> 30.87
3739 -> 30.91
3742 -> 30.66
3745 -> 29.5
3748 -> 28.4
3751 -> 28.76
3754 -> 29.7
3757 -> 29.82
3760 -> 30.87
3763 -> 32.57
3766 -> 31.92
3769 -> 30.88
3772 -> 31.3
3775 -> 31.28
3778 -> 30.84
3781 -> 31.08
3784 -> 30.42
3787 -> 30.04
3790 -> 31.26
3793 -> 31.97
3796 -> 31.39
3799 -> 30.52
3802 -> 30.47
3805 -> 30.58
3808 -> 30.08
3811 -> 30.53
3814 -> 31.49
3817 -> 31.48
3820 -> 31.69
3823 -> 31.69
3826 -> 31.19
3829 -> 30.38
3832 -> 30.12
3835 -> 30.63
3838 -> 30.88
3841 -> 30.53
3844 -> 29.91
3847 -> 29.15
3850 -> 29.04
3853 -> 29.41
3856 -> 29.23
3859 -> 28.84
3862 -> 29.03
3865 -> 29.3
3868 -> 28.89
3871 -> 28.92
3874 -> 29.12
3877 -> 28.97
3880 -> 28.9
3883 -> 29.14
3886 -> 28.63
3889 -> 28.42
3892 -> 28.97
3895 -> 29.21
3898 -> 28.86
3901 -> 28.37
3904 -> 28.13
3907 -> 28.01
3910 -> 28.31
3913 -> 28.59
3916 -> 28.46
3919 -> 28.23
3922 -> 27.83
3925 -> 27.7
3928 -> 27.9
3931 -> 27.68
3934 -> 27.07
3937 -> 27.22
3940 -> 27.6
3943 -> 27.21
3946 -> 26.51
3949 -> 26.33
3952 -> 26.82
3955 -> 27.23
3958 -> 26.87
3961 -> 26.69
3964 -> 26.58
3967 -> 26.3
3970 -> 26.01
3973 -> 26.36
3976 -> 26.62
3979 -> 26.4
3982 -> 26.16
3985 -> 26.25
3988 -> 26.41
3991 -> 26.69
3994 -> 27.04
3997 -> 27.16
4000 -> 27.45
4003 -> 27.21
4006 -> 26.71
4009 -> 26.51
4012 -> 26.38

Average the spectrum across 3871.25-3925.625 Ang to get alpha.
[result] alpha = 28.6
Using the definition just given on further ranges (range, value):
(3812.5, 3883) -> 29.9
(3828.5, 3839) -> 30.5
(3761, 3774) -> 31.6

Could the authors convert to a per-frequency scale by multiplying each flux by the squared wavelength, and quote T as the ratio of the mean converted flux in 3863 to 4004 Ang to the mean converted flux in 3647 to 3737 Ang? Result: 0.86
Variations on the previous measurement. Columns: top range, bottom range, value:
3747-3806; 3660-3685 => 0.82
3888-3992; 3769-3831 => 0.95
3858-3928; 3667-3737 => 0.90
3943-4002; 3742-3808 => 0.96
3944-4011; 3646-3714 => 0.82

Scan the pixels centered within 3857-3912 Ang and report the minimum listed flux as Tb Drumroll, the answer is 28.01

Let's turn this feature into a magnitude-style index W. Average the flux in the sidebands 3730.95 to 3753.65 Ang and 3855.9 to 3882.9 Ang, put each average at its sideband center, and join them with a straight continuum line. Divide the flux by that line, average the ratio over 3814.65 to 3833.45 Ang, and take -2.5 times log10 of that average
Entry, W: -0.06 mag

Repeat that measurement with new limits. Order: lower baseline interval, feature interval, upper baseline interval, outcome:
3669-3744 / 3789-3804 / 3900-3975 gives 0.03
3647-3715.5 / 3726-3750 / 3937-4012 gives 0.16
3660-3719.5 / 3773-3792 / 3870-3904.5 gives 0.07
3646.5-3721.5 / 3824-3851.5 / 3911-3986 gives 0.04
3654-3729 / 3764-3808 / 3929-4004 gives 0.08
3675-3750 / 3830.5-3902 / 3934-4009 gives 0.01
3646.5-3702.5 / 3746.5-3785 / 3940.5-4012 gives 0.16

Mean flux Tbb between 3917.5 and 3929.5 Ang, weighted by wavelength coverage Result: 27.9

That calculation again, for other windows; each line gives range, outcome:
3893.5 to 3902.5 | 28.8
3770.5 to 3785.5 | 31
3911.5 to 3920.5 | 28.4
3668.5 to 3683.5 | 39.9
